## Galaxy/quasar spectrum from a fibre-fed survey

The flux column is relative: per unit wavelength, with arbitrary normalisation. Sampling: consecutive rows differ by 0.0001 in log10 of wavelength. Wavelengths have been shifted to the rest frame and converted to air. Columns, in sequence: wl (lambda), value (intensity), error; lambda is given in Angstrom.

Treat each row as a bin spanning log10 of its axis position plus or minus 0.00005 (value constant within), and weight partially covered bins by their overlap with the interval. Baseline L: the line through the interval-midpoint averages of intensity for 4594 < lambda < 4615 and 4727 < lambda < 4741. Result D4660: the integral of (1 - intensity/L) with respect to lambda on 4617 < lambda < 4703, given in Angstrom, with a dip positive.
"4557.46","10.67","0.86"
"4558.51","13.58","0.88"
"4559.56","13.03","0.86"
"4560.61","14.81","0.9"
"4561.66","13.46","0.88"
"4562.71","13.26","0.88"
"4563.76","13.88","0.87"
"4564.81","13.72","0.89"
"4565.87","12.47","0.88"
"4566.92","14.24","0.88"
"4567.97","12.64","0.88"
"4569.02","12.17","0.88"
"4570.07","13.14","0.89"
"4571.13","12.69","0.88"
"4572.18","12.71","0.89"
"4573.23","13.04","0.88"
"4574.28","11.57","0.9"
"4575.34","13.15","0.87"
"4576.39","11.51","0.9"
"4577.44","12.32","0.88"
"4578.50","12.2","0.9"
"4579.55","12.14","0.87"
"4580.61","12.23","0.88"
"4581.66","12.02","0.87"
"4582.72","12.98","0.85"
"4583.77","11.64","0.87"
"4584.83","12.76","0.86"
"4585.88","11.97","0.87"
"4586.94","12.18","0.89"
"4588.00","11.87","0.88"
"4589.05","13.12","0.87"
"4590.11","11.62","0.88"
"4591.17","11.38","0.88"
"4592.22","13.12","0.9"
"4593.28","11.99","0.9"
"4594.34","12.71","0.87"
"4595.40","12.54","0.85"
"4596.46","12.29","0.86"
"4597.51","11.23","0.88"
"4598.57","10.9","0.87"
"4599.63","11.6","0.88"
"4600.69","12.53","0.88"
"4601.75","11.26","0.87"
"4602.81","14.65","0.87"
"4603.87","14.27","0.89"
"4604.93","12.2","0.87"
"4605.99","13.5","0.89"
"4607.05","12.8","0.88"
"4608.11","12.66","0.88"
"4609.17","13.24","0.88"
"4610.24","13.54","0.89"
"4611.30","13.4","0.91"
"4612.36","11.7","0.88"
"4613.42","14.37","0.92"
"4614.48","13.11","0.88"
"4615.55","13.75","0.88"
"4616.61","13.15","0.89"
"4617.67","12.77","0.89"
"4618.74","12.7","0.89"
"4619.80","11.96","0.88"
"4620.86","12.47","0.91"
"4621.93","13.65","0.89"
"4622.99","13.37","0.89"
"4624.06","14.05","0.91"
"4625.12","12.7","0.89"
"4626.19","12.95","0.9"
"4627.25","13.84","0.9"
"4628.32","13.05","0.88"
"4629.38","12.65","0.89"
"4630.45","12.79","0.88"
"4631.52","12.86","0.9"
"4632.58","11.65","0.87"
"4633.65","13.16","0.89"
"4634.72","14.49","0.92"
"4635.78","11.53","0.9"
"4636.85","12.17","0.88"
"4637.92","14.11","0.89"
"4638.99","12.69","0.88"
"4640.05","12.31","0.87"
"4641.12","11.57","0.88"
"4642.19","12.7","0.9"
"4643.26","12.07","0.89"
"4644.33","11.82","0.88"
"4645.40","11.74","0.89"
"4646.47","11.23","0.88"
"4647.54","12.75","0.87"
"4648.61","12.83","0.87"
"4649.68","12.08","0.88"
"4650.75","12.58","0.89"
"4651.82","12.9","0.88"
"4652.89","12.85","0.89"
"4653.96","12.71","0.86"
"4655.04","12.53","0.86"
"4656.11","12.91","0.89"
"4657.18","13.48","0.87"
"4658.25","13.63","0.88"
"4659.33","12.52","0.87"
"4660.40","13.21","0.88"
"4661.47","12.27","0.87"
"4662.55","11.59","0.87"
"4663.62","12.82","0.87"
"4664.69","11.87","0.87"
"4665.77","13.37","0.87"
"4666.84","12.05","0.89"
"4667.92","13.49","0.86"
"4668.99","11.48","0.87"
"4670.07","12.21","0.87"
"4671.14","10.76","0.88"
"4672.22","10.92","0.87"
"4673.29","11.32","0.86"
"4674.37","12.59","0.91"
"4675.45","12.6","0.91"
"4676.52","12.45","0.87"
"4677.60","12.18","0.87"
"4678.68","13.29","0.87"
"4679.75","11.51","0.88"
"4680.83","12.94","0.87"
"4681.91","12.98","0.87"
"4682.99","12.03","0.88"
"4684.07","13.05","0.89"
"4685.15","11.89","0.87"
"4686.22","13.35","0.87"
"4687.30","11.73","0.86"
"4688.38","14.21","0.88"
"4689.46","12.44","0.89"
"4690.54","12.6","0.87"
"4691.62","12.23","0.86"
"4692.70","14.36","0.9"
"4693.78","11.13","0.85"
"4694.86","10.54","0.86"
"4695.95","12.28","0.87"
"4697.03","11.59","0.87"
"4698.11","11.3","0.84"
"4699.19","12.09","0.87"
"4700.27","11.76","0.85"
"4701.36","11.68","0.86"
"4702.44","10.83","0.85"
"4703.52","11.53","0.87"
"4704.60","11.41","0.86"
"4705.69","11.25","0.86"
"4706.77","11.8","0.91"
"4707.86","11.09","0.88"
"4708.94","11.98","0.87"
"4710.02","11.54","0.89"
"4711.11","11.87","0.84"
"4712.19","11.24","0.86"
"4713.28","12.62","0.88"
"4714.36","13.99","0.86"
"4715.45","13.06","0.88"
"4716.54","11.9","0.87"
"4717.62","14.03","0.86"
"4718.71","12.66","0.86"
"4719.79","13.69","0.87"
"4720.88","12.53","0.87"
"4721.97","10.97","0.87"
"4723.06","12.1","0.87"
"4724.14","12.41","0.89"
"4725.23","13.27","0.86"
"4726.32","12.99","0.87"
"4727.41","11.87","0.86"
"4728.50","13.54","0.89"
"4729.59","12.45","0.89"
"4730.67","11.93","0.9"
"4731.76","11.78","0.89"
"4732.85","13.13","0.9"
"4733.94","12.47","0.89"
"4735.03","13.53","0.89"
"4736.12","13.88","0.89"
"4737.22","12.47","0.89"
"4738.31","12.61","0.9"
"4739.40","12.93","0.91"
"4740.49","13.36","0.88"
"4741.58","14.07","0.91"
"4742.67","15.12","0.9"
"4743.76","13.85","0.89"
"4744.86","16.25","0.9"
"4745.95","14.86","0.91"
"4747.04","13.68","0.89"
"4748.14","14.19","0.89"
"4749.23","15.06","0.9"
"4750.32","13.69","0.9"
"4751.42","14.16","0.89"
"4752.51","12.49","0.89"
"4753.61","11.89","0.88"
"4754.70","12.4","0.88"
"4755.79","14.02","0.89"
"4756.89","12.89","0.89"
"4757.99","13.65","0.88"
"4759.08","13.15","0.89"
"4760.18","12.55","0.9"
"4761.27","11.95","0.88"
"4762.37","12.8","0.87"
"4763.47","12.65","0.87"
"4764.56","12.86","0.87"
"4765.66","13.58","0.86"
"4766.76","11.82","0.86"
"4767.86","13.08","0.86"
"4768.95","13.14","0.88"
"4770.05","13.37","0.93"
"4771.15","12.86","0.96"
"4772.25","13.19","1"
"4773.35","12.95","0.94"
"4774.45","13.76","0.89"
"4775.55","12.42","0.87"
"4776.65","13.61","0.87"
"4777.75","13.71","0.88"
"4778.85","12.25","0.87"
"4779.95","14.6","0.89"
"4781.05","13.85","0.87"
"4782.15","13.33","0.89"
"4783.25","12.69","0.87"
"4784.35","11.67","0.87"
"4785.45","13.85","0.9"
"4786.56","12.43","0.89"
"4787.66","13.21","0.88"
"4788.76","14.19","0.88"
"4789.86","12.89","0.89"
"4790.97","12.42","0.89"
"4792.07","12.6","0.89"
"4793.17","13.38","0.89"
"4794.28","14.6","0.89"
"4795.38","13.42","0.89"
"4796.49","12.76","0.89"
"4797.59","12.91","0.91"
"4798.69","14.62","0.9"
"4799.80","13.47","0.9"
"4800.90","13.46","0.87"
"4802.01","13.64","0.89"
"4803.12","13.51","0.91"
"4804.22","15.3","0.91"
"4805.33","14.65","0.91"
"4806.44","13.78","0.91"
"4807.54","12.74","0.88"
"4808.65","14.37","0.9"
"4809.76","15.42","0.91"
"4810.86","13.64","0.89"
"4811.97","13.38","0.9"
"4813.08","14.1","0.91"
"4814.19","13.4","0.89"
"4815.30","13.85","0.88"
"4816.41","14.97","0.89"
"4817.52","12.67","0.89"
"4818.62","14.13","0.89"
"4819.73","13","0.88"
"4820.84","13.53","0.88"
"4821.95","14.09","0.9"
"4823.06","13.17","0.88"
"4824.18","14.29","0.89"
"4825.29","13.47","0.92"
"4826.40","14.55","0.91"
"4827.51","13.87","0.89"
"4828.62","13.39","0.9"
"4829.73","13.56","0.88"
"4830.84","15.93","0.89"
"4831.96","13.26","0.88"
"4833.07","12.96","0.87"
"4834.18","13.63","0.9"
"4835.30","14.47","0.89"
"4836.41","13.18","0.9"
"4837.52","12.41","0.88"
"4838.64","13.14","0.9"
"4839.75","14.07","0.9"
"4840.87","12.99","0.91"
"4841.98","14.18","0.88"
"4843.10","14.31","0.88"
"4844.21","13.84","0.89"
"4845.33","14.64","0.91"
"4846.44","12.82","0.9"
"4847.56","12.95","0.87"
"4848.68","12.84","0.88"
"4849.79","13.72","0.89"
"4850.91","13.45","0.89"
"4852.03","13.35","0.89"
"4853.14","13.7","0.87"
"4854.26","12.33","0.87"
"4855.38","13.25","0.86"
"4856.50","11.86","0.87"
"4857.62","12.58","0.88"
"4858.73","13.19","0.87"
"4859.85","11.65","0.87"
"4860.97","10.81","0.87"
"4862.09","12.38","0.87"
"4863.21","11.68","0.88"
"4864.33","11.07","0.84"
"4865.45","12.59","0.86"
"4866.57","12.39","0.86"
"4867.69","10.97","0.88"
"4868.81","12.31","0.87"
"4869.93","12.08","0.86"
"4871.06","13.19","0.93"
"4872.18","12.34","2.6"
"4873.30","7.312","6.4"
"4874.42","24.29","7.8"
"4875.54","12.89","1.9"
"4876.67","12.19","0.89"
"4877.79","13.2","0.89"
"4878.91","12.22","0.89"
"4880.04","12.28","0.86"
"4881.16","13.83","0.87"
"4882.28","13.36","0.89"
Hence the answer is 1.86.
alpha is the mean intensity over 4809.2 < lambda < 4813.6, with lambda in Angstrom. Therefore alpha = 14.1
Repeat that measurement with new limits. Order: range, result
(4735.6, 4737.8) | 13.1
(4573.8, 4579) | 12.1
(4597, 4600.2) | 11.2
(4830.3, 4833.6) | 14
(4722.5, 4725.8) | 12.6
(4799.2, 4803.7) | 13.5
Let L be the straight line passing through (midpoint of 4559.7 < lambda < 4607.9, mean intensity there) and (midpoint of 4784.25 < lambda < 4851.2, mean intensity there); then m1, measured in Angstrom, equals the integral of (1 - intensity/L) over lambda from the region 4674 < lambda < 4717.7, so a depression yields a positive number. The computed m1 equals 3.0 Angstrom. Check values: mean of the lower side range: 12.6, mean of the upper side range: 13.6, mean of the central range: 12.2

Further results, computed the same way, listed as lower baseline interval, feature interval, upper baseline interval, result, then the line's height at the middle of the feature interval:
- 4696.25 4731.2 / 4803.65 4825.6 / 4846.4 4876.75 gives -2.37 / 12.5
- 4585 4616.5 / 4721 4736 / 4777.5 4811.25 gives 0.77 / 13.2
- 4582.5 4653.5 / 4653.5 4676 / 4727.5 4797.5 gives 0.76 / 12.8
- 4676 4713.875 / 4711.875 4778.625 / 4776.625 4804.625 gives -1.76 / 12.8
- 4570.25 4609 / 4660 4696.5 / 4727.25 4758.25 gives 1.78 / 13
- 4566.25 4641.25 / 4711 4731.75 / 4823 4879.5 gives 0.52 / 12.9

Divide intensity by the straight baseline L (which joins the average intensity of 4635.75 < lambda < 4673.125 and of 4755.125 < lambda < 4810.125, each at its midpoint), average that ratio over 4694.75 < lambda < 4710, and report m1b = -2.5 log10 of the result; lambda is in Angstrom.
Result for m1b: 0.11 mag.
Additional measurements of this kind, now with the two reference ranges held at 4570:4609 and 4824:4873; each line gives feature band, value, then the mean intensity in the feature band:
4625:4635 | -0.042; 13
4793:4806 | -0.073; 13.8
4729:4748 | -0.057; 13.4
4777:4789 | -0.030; 13.2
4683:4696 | 0.015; 12.5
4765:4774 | -0.013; 13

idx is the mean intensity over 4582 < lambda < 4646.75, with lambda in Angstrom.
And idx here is 12.6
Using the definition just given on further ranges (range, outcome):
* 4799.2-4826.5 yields 13.8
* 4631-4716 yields 12.3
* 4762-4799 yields 13.2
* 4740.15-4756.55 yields 13.9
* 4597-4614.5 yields 12.8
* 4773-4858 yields 13.5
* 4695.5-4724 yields 12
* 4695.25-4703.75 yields 11.6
